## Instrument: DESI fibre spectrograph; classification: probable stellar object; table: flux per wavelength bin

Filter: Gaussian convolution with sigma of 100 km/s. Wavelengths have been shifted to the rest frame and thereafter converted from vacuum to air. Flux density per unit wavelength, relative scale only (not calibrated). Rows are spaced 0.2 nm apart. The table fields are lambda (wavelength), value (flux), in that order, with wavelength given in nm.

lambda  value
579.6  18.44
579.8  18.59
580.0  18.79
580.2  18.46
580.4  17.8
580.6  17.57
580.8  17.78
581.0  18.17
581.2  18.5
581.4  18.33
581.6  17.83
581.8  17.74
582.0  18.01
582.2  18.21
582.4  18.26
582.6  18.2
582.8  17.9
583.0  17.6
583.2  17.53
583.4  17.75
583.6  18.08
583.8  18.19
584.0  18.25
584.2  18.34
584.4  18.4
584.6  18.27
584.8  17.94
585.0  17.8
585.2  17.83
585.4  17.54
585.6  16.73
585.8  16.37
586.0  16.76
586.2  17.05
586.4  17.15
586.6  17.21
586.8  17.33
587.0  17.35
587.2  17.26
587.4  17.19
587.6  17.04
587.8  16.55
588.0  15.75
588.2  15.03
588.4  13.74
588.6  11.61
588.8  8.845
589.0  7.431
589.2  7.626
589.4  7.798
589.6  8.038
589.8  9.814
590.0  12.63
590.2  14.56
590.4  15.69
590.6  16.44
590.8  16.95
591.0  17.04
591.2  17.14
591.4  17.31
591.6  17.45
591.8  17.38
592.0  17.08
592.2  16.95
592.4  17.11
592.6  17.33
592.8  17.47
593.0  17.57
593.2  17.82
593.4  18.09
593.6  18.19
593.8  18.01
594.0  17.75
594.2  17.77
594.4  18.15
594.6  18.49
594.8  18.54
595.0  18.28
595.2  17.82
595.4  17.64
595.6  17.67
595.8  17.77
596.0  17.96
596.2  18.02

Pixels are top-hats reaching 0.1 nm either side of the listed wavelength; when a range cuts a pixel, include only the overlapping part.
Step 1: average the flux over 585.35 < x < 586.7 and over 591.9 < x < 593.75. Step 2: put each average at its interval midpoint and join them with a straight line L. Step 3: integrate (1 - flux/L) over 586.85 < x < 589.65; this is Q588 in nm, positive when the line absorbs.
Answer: 0.66 nm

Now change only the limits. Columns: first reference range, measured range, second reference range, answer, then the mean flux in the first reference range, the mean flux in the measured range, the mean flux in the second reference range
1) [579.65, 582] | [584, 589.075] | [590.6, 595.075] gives 0.48 nm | 18.1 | 16.2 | 17.6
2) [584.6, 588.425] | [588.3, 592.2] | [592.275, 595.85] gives 0.88 nm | 16.9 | 13.5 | 17.9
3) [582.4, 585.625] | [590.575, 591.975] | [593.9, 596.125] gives 0.06 nm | 17.9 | 17.1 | 18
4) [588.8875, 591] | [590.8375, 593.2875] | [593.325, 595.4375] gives -0.41 nm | 11.9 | 17.3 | 18.1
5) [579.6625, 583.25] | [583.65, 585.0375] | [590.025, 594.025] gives -0.03 nm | 18.1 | 18.2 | 17.1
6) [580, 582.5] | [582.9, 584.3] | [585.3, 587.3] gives -0.03 nm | 18.1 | 18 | 17.1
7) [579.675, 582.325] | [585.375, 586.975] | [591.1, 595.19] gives 0.08 nm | 18.1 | 17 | 17.7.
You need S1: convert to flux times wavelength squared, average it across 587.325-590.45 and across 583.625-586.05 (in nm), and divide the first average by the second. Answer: 0.71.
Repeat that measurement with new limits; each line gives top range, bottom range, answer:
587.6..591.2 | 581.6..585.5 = 0.73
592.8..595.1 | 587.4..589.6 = 1.51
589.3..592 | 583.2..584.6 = 0.82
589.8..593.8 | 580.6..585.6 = 0.96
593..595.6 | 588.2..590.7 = 1.61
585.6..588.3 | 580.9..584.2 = 0.94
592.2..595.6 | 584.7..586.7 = 1.06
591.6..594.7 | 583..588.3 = 1.05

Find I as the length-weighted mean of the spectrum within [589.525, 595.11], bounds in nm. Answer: 16.6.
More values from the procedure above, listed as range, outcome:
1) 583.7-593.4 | 15.8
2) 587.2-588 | 16.8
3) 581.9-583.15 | 18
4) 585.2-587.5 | 17.1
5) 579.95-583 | 18.1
